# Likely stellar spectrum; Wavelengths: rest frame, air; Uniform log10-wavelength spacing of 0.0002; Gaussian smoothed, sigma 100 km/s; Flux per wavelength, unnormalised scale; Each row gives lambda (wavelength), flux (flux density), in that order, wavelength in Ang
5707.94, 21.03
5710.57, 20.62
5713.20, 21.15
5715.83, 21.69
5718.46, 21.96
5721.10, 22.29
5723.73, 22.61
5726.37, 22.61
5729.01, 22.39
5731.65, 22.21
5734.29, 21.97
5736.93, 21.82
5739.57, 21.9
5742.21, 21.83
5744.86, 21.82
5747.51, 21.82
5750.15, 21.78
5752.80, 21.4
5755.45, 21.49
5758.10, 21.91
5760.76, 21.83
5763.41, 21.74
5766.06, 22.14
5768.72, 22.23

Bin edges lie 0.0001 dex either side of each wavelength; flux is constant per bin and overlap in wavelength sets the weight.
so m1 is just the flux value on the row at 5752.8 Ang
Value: 21.4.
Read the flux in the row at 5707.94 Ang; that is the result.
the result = 21.03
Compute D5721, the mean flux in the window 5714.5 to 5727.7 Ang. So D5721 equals 22.2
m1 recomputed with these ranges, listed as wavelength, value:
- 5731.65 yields 22.21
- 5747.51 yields 21.82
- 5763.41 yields 21.74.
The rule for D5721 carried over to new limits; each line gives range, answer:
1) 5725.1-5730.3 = 22.5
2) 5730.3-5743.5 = 22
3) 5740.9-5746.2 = 21.8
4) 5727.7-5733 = 22.3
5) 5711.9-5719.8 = 21.6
